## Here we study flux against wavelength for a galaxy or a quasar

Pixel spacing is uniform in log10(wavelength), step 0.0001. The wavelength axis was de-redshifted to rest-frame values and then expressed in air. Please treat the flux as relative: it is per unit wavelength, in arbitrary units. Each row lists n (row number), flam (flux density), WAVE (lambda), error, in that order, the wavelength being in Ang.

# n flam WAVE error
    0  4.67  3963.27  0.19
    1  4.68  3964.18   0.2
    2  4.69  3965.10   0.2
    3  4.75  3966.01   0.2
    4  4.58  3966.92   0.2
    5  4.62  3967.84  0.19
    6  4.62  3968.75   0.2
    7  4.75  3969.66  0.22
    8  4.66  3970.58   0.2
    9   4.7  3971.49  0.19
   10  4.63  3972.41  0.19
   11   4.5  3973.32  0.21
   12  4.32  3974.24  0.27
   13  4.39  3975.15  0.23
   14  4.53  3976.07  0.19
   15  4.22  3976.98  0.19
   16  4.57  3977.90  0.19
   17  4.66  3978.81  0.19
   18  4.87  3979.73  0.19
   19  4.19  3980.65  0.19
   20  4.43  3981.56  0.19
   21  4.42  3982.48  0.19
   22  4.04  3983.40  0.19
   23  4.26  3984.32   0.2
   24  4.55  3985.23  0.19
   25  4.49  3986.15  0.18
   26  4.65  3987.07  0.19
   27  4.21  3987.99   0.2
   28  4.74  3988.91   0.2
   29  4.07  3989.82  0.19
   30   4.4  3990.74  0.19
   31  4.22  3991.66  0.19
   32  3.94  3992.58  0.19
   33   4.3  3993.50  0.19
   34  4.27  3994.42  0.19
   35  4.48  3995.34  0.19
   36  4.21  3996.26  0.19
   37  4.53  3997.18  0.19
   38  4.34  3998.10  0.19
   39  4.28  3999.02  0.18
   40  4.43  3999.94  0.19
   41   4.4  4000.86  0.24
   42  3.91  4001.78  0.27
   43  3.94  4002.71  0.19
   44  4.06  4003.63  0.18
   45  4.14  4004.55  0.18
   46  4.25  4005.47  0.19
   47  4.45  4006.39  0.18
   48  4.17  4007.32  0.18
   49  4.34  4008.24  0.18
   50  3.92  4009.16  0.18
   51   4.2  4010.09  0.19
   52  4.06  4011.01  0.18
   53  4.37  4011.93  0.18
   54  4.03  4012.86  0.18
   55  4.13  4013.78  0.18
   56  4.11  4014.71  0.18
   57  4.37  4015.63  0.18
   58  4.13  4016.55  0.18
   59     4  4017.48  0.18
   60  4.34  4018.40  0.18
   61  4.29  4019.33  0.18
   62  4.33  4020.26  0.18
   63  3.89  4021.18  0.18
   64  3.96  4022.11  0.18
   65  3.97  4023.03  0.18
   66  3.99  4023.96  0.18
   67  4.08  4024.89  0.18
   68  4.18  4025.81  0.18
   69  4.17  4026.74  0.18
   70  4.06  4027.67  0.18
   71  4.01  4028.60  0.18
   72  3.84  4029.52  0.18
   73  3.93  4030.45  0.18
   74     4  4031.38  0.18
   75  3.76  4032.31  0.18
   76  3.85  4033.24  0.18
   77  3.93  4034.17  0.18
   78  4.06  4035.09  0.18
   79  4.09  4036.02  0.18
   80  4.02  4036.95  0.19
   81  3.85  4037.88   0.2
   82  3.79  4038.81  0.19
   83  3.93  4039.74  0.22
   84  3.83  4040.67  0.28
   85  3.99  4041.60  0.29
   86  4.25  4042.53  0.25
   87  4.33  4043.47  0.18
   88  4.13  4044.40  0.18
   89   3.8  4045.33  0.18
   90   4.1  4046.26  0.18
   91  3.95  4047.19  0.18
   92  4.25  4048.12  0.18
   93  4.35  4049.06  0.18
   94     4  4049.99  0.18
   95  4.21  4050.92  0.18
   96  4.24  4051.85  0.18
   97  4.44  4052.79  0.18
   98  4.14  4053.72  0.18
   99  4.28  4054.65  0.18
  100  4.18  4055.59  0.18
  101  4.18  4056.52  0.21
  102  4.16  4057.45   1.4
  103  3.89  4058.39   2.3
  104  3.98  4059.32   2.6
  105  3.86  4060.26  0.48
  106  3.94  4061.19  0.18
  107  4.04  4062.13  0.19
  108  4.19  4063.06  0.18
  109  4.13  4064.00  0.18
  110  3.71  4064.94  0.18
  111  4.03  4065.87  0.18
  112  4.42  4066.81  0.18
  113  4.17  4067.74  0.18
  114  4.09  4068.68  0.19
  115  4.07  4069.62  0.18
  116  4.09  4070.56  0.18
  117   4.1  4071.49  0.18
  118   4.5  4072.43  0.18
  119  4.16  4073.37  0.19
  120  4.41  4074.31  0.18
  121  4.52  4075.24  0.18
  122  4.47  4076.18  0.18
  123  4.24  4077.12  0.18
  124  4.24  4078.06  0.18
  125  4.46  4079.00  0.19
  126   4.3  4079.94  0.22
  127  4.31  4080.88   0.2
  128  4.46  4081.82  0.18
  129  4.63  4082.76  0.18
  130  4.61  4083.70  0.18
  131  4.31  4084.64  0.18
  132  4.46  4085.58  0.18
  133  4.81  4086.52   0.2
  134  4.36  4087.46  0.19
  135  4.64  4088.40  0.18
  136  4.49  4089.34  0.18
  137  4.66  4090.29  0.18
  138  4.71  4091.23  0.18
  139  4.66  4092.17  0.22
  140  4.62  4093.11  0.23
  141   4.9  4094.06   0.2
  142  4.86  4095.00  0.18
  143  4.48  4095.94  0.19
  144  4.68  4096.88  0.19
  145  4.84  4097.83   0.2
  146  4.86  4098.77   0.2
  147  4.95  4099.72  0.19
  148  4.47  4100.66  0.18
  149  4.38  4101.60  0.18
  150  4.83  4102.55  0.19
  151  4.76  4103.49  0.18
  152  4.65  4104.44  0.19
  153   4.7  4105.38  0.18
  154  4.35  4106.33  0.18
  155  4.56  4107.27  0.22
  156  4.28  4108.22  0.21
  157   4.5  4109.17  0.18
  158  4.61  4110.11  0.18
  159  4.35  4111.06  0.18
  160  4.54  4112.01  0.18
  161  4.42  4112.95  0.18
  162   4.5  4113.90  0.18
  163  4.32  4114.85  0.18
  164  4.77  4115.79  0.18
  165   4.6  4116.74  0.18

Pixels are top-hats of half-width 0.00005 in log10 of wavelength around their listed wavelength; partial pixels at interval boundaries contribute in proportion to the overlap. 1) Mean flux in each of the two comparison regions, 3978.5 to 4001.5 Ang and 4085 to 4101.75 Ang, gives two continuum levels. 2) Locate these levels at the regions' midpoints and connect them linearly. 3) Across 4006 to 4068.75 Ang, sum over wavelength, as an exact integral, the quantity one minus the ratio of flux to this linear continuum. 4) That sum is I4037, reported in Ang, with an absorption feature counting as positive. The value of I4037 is 5.8 Ang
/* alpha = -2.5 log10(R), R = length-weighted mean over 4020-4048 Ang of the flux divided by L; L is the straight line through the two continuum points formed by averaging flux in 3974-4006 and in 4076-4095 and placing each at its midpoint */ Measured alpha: 0.11 mag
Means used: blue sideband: 4.34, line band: 4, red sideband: 4.53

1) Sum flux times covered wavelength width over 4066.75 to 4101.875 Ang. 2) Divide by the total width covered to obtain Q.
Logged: 4.49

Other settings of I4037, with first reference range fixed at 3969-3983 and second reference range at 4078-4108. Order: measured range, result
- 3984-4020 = 2.2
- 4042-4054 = 1.0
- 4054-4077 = 2.2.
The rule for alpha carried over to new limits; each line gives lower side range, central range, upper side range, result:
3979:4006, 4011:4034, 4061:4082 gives 0.05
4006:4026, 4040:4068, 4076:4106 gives 0.07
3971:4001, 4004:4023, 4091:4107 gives 0.08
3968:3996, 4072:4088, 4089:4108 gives 0.05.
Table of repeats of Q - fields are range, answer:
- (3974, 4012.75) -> 4.31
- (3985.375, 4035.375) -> 4.17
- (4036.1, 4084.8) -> 4.17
